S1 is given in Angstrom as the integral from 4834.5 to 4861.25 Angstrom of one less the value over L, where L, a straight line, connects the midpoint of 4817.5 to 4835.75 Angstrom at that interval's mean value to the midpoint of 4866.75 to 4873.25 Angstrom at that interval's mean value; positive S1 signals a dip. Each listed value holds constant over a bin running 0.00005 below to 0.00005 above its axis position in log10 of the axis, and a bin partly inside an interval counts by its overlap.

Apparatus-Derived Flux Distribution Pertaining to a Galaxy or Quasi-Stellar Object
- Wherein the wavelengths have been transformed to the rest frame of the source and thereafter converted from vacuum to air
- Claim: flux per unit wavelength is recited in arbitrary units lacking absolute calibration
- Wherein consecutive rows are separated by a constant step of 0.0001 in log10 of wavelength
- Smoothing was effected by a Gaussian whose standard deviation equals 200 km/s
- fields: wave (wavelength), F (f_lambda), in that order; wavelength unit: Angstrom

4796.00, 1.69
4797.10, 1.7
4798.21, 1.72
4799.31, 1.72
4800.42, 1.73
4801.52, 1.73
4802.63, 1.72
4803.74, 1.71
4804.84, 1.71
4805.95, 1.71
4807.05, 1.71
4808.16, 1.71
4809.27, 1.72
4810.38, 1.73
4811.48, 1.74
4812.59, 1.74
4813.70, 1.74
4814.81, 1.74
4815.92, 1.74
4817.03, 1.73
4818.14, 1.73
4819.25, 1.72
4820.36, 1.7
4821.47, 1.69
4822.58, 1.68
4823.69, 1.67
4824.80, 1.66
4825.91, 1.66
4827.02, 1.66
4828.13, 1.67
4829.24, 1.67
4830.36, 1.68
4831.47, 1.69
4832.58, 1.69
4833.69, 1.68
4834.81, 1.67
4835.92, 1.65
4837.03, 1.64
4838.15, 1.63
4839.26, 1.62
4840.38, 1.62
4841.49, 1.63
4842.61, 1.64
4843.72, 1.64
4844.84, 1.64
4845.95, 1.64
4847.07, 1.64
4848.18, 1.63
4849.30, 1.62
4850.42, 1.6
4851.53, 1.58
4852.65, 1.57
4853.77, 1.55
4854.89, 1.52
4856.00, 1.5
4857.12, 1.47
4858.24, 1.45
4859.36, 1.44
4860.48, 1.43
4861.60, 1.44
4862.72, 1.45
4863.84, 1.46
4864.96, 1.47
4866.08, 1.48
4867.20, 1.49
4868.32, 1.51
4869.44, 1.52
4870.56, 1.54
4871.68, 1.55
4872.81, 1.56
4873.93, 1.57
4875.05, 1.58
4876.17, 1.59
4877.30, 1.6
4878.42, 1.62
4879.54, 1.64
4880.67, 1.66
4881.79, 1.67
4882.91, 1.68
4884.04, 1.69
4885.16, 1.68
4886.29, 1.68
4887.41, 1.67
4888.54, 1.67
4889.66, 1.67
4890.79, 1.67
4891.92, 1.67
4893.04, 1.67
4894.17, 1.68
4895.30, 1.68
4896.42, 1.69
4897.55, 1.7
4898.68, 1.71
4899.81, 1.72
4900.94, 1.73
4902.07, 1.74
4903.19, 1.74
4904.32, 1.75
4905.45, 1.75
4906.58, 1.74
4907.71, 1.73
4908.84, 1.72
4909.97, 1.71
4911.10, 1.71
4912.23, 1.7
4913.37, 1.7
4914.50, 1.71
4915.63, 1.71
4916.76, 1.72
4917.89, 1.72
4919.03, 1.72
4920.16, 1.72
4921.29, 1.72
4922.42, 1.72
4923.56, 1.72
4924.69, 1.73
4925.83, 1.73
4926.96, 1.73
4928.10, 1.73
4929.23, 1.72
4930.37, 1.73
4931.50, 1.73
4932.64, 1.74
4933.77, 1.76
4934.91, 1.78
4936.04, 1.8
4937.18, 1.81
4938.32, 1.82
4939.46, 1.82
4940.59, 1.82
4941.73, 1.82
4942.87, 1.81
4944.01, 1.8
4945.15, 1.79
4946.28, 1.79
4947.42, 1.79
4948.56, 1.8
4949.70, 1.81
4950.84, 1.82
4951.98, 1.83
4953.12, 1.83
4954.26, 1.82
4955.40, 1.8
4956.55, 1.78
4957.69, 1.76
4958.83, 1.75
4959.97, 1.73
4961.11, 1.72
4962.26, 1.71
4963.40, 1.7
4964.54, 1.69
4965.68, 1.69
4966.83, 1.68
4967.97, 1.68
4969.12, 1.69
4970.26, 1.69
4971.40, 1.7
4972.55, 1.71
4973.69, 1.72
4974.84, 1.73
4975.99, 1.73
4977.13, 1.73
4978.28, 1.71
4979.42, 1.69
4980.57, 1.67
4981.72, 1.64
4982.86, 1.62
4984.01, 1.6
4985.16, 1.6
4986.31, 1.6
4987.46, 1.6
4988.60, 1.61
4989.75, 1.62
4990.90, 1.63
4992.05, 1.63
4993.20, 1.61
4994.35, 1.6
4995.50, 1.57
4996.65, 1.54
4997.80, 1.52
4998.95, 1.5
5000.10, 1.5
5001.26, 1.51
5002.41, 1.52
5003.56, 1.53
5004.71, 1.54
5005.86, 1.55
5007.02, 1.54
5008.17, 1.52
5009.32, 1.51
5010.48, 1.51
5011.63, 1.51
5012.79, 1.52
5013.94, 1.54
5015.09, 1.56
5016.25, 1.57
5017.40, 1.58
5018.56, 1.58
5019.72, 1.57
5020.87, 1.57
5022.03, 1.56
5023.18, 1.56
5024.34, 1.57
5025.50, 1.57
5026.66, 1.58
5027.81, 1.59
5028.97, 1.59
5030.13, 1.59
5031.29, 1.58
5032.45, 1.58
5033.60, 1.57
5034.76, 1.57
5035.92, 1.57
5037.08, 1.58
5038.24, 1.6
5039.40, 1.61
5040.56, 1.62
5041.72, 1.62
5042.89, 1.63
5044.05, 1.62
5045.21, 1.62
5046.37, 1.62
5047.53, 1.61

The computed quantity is 0.4 Angstrom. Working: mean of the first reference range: 1.68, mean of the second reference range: 1.53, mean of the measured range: 1.58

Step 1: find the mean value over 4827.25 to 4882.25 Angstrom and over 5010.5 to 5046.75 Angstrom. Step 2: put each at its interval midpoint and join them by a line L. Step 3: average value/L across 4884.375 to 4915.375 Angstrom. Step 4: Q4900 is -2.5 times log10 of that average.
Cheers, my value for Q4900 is -0.08 mag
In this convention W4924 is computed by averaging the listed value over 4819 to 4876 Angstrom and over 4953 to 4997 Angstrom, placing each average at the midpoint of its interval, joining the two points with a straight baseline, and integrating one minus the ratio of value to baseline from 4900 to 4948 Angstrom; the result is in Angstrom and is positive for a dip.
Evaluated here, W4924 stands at -3.0 Angstrom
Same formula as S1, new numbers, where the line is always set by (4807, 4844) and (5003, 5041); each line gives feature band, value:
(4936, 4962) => -3.0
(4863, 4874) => 1.0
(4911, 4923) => -0.6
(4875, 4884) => 0.1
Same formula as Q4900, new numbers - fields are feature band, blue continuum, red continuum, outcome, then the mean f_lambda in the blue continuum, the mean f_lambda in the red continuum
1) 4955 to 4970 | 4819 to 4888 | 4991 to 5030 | -0.10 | 1.6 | 1.55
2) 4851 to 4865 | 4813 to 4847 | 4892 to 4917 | 0.14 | 1.67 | 1.71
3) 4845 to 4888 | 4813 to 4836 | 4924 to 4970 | 0.10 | 1.69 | 1.76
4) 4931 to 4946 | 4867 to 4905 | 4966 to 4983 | -0.07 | 1.65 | 1.69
